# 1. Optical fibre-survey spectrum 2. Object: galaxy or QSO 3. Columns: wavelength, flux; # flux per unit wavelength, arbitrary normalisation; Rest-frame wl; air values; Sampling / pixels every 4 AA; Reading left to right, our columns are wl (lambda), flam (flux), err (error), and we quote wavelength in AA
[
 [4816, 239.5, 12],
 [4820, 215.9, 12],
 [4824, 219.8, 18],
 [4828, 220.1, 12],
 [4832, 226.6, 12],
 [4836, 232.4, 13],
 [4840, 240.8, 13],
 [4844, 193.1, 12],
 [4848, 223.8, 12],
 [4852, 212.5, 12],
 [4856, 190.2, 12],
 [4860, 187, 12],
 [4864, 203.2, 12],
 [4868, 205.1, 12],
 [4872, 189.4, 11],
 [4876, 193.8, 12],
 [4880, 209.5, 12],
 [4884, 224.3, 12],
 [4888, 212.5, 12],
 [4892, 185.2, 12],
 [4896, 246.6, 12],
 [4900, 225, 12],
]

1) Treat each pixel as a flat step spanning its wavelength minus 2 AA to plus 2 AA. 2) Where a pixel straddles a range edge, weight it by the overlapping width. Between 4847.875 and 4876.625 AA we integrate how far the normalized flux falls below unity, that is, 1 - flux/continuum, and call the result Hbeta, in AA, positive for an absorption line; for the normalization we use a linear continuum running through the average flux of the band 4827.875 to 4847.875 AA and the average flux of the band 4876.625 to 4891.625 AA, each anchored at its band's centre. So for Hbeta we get 2.2 AA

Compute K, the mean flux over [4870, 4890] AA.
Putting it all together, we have 206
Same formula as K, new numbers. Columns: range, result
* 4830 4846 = 223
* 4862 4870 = 204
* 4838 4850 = 219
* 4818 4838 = 223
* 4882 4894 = 207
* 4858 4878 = 196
